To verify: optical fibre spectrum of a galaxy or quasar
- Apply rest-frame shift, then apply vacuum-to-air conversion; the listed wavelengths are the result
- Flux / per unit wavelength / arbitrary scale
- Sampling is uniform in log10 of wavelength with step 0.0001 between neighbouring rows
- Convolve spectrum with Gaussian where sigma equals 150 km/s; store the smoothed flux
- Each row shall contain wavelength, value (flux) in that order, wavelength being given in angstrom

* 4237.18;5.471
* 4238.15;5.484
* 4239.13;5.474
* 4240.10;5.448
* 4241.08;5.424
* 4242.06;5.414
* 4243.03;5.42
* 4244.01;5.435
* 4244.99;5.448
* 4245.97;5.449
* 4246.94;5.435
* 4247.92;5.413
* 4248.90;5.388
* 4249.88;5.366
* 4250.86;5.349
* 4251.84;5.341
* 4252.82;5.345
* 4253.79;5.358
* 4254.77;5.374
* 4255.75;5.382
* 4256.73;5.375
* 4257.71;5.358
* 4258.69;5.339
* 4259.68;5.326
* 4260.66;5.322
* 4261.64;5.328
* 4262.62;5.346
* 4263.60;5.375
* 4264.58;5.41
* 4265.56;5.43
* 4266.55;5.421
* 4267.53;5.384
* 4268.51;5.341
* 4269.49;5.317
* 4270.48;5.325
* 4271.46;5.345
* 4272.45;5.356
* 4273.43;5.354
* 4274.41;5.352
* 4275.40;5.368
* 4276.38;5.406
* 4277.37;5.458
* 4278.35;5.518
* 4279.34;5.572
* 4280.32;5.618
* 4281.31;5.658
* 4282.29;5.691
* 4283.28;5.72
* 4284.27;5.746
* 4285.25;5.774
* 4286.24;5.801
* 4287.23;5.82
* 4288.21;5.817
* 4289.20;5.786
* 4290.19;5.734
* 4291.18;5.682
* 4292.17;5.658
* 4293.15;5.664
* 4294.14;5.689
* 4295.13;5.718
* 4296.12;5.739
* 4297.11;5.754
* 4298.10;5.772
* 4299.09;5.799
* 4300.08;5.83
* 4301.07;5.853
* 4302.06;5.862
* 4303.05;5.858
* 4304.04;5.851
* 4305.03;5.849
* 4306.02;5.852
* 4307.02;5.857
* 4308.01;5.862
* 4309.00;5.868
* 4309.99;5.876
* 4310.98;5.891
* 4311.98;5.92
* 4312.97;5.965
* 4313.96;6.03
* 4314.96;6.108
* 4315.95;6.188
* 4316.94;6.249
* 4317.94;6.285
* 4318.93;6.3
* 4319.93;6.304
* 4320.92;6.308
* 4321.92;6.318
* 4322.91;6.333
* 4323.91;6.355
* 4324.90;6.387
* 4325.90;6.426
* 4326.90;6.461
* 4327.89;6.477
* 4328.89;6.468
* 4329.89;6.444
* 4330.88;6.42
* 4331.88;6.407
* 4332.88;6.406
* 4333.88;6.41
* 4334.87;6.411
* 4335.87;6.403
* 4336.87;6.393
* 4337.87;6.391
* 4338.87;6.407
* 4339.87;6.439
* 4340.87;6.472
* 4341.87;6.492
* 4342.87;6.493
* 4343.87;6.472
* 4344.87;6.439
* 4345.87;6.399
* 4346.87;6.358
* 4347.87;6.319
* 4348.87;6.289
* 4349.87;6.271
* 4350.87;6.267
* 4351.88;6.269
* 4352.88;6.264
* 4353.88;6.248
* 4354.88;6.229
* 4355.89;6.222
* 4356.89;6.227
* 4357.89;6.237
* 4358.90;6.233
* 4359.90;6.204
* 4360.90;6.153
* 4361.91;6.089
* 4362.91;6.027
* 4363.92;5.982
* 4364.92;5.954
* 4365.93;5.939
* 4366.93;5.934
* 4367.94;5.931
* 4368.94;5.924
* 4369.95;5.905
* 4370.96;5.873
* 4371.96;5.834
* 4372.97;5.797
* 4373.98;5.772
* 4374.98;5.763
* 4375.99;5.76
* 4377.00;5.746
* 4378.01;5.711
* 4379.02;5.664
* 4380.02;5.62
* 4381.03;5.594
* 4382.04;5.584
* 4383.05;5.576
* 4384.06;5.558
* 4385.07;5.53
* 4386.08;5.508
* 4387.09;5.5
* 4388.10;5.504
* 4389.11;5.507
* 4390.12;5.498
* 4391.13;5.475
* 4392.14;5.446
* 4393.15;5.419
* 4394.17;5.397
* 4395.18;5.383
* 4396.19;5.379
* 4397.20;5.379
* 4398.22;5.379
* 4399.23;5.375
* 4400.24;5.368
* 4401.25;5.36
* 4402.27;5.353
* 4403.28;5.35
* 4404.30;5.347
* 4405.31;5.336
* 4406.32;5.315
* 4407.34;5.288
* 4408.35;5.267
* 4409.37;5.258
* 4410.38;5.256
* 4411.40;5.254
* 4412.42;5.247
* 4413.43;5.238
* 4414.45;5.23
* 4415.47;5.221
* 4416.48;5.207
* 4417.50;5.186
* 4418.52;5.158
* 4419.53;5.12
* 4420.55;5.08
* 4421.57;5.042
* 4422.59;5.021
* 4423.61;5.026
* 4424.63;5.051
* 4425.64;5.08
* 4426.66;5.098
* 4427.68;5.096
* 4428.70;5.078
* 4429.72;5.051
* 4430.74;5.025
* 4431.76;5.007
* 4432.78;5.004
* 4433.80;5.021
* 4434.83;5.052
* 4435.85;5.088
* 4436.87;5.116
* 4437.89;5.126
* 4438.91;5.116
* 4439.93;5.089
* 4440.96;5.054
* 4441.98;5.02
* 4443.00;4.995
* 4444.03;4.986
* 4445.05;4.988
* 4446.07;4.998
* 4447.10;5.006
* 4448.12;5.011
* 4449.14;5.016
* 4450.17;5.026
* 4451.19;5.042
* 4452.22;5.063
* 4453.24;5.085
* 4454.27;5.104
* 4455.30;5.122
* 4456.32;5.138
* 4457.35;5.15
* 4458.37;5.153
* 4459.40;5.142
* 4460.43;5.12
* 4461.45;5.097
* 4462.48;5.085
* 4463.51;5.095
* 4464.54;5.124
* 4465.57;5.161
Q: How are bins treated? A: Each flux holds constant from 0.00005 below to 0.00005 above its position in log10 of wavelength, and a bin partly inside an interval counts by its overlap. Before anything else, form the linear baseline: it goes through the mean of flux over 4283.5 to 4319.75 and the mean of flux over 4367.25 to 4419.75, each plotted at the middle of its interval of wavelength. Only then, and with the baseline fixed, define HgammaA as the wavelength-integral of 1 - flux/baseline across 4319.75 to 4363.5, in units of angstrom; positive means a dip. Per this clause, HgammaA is -4.9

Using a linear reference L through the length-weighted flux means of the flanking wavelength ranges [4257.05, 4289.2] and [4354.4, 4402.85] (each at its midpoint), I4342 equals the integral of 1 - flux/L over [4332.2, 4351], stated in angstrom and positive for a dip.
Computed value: -2.5 angstrom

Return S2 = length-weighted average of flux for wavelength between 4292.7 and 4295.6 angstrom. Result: 5.69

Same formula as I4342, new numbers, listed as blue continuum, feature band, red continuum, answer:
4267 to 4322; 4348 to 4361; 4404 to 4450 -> -1.8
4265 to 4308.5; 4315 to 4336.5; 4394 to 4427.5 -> -3.3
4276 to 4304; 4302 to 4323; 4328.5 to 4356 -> -0.1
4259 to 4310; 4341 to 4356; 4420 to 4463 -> -2.6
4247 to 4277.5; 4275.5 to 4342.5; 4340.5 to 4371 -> -2.7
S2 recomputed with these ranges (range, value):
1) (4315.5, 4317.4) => 6.23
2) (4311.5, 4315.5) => 6.01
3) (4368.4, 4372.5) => 5.89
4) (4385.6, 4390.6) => 5.51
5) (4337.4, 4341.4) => 6.42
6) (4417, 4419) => 5.17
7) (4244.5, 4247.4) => 5.45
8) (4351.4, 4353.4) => 6.28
